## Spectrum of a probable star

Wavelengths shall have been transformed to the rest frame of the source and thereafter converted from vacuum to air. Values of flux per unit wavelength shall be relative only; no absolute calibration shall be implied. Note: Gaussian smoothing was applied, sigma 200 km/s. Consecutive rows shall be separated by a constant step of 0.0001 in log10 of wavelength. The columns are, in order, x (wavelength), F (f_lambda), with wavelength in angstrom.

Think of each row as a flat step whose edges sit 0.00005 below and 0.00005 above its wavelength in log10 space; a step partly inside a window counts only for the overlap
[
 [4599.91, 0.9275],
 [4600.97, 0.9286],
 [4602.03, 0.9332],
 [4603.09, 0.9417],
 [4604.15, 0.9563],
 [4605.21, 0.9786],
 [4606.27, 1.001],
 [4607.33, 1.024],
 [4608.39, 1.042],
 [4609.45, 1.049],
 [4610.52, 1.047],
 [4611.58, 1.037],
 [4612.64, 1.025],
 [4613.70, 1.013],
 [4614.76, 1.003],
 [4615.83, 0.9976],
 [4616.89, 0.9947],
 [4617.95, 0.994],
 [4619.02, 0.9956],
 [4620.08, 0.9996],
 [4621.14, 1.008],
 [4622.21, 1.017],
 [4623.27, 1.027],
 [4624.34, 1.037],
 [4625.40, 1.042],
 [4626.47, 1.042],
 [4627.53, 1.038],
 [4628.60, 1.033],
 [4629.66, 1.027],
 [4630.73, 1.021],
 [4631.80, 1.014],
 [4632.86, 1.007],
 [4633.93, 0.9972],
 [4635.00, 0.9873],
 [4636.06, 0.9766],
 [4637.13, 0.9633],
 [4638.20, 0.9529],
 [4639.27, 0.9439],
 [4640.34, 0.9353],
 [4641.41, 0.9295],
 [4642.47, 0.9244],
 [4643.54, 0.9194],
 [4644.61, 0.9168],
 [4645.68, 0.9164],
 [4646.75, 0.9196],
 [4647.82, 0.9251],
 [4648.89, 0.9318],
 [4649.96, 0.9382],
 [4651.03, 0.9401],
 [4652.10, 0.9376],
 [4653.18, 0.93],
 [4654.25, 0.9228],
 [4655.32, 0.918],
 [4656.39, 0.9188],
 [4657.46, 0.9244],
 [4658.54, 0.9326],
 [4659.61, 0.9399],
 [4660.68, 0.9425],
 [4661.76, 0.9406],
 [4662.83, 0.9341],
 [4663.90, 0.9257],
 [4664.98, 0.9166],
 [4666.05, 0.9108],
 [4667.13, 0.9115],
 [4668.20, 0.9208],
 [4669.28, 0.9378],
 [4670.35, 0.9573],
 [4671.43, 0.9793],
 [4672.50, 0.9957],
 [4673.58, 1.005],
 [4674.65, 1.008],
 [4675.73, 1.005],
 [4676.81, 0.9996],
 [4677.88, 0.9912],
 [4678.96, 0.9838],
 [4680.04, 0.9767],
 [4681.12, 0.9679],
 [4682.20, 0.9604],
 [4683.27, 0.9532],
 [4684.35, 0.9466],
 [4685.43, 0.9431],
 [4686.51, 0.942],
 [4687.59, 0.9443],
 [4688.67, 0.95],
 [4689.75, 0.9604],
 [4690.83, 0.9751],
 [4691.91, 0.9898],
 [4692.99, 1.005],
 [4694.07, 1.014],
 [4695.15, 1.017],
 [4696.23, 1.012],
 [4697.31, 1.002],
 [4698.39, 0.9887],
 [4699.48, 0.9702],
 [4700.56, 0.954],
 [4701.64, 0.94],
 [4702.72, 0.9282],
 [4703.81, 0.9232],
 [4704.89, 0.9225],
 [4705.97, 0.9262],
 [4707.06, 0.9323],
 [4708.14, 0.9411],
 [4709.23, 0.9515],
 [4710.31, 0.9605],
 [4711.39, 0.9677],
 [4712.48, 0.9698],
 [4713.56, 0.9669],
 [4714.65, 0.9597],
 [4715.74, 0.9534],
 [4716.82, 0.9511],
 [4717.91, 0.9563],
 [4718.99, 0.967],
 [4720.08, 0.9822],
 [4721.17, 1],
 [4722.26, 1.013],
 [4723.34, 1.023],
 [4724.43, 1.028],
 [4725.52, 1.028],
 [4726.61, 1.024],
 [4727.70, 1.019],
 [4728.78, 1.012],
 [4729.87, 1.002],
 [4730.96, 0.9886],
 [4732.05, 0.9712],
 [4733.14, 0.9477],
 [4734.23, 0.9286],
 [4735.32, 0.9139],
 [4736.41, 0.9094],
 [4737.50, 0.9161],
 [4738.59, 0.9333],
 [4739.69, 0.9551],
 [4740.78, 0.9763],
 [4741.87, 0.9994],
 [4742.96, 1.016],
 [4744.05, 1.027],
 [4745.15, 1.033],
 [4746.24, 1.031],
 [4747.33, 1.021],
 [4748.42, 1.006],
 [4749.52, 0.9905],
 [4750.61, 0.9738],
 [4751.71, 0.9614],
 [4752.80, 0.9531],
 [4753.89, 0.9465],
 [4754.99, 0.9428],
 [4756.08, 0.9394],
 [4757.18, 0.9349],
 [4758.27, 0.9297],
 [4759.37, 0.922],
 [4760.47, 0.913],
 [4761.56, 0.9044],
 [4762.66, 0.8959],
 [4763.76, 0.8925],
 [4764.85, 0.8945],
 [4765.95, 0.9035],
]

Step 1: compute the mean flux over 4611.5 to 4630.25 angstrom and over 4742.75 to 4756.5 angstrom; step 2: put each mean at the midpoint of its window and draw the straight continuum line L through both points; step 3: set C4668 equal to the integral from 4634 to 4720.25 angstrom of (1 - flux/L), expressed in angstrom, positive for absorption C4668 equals 4.38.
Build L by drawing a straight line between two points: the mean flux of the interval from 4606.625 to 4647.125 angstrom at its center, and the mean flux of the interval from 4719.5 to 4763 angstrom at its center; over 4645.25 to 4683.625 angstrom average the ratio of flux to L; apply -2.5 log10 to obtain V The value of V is 0.05 mag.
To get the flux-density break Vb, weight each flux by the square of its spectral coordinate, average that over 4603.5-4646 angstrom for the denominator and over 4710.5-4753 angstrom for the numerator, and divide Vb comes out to 1.03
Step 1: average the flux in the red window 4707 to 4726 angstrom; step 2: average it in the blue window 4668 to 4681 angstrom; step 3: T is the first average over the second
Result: 1.00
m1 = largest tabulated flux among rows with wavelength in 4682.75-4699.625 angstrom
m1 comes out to 1.017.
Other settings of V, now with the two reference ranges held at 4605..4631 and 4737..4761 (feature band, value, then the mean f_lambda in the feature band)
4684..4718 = 0.03 mag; 0.961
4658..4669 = 0.08 mag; 0.927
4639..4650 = 0.09 mag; 0.927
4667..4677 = 0.03 mag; 0.974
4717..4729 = -0.03 mag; 1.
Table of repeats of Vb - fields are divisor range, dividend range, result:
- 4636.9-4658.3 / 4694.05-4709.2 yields 1.06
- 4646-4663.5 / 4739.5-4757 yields 1.10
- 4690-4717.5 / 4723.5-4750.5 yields 1.04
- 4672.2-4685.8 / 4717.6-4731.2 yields 1.05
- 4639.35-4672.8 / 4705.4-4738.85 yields 1.07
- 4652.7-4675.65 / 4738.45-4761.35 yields 1.07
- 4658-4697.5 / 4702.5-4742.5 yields 1.02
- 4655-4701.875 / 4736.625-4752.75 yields 1.05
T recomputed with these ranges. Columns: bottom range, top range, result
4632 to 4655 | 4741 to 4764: 1.02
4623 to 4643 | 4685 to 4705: 0.97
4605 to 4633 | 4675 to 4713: 0.95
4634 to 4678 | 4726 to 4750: 1.04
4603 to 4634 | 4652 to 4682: 0.94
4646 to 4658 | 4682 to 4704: 1.04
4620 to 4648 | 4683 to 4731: 0.99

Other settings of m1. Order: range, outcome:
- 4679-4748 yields 1.033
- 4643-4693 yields 1.008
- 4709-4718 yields 0.9698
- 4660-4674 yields 1.005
